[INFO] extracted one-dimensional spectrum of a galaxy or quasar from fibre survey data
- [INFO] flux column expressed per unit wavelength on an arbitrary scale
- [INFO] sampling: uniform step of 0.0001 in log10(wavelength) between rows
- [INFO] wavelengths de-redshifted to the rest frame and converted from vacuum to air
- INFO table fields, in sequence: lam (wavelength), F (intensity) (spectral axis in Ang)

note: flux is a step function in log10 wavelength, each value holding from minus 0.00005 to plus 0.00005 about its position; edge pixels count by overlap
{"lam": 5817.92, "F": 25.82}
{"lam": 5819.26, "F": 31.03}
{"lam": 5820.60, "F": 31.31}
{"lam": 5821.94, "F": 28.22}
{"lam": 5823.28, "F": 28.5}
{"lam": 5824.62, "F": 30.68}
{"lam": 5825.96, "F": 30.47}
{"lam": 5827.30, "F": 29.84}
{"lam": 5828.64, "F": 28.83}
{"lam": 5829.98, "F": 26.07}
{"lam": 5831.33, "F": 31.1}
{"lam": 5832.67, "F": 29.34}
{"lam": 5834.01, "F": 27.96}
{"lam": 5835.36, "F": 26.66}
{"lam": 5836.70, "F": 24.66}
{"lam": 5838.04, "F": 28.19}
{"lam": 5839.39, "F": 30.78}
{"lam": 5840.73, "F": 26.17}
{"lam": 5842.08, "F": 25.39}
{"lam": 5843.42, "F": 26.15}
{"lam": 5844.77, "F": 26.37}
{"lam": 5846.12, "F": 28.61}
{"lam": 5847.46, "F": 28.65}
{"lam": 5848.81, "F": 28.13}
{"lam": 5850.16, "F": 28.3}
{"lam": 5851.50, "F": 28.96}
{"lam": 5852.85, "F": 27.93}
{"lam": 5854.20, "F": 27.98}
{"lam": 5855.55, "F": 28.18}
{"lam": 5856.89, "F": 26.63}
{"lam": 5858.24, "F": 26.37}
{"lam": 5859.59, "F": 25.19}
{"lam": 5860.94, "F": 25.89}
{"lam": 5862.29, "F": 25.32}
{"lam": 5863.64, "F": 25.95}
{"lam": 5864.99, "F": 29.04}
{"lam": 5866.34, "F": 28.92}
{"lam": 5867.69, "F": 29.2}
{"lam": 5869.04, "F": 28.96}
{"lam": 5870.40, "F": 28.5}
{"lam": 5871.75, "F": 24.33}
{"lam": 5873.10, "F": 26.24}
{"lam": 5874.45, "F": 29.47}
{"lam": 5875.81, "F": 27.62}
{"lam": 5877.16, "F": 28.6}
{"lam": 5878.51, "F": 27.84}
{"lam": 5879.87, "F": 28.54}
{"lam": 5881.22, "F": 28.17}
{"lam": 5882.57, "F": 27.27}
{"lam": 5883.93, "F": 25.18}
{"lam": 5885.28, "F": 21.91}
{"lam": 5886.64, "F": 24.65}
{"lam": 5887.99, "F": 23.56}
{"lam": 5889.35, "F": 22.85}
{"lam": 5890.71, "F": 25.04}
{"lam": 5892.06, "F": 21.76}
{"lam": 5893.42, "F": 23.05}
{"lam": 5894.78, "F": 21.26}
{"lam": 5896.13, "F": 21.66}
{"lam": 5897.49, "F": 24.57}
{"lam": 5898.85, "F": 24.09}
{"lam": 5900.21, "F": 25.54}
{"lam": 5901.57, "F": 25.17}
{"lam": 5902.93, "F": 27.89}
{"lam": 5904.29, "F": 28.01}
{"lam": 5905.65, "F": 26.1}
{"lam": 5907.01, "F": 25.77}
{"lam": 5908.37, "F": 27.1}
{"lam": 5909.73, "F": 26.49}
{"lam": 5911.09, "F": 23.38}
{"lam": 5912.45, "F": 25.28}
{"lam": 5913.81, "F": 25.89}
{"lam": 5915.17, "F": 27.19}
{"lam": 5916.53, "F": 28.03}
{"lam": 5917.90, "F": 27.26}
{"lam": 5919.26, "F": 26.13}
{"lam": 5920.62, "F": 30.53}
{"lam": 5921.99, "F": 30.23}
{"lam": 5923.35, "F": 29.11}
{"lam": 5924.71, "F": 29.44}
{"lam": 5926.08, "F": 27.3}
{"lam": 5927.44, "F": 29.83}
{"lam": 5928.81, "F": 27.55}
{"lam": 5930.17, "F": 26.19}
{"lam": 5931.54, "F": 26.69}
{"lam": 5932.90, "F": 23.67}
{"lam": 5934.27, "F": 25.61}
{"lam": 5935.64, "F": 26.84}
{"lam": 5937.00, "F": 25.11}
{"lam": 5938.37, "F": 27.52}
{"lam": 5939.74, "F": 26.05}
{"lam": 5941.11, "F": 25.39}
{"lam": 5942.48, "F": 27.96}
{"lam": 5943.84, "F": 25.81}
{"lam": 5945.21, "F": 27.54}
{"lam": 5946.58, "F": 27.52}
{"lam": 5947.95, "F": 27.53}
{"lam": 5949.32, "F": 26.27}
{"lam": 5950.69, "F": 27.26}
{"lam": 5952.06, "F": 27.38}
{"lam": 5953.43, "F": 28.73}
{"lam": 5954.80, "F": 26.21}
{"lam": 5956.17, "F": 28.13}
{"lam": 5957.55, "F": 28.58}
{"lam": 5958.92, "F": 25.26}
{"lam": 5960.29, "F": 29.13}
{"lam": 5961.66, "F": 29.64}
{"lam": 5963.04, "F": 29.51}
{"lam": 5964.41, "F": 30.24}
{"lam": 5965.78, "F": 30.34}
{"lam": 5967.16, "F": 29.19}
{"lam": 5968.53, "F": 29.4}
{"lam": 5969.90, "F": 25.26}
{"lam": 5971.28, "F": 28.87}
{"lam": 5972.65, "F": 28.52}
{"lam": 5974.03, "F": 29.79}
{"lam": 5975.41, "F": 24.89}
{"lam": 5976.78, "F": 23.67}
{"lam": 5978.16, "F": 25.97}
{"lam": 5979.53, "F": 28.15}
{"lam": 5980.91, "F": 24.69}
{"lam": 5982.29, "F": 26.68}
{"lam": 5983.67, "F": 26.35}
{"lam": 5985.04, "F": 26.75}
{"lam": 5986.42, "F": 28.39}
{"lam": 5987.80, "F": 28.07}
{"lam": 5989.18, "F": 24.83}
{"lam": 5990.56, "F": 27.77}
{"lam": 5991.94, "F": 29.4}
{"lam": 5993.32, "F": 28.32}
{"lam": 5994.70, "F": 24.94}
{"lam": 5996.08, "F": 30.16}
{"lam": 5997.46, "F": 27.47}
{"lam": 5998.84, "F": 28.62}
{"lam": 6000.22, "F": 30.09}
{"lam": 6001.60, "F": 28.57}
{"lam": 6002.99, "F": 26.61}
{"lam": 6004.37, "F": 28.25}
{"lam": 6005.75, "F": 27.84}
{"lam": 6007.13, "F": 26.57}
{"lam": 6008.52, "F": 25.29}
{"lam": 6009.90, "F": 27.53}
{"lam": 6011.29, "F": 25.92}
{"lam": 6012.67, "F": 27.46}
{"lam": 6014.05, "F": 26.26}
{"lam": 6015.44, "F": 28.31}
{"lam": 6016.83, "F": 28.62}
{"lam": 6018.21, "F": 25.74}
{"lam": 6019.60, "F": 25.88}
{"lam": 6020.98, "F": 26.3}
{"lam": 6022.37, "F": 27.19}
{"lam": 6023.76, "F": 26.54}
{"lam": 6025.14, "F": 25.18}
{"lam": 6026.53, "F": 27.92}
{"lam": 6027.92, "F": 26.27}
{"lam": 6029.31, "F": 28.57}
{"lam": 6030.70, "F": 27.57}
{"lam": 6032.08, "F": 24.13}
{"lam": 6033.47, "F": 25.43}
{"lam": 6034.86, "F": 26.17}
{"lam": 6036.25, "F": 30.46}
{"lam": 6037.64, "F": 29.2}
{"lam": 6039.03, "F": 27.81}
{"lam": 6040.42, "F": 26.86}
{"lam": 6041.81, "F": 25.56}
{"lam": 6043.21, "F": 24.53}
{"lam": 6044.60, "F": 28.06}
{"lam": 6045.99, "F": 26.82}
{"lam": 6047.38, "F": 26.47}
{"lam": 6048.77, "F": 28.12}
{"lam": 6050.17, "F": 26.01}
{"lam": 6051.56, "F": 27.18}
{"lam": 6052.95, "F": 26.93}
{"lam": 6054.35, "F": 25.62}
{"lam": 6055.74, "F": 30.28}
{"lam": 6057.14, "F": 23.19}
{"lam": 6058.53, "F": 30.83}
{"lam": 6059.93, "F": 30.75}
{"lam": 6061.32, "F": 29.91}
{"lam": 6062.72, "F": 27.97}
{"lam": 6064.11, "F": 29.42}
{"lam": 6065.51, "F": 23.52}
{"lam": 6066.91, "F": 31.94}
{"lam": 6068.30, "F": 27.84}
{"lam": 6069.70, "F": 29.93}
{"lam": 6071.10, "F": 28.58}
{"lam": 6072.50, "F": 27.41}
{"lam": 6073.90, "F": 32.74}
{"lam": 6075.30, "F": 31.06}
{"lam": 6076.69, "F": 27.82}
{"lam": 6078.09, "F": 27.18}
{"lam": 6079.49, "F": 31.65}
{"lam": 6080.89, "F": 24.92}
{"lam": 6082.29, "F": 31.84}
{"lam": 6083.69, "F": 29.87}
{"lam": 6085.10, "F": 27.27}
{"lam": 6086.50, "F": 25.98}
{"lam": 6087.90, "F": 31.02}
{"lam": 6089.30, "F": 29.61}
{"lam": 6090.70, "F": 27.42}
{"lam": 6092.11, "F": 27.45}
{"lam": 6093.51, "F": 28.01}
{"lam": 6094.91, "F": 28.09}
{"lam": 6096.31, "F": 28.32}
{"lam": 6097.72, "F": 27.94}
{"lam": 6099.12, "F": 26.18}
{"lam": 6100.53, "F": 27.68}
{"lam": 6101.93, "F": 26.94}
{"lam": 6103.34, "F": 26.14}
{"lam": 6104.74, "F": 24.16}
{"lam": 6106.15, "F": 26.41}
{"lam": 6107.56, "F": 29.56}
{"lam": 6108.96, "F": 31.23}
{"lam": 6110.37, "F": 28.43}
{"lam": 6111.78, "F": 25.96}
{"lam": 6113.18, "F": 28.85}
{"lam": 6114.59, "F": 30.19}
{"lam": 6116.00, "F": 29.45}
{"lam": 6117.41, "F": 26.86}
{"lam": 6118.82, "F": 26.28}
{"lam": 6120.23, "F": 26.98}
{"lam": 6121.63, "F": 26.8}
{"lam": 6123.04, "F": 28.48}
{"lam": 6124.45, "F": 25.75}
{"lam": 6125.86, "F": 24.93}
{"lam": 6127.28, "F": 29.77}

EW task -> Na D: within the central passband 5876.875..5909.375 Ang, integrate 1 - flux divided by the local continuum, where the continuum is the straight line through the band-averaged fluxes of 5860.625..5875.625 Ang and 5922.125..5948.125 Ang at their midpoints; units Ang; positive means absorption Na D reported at 2.5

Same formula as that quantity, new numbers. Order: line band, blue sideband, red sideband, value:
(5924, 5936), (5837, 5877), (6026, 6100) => 0.3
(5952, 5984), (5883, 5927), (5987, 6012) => -0.9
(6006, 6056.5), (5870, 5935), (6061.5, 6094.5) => 2.0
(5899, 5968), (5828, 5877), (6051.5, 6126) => 1.2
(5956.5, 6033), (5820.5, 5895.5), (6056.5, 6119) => 1.2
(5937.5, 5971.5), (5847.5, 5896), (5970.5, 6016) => -0.9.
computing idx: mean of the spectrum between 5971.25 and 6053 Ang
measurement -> 27.1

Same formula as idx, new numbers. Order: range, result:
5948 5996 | 27.6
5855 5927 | 26.4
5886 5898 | 23.1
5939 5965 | 27.6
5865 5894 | 26.3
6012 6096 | 27.8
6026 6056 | 27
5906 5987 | 27.3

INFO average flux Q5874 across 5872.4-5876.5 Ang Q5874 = 27.8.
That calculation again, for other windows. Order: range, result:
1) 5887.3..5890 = 23.2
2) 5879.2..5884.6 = 27.3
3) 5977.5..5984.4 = 26.4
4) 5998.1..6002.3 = 29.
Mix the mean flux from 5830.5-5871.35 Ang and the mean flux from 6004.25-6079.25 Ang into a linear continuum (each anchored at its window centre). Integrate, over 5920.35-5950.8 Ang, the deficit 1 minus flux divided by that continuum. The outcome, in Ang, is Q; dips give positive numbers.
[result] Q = 0.4 Ang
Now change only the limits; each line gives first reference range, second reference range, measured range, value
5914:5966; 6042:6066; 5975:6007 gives 0.3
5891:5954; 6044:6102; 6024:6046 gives 0.7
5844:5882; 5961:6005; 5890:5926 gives 2.2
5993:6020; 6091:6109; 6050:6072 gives -0.6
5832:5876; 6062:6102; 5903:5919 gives 0.7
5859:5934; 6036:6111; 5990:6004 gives -0.4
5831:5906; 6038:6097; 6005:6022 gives 0.6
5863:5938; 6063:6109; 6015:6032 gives 0.5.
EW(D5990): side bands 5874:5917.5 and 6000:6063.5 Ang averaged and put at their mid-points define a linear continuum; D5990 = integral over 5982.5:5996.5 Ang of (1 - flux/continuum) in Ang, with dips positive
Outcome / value -0.4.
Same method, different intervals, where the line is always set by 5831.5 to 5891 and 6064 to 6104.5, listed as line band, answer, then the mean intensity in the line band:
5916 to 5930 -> -0.5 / 28.5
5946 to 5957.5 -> 0.1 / 27.4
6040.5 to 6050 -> 0.5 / 26.6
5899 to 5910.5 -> 0.4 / 26.4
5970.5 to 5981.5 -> 0.4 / 26.8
